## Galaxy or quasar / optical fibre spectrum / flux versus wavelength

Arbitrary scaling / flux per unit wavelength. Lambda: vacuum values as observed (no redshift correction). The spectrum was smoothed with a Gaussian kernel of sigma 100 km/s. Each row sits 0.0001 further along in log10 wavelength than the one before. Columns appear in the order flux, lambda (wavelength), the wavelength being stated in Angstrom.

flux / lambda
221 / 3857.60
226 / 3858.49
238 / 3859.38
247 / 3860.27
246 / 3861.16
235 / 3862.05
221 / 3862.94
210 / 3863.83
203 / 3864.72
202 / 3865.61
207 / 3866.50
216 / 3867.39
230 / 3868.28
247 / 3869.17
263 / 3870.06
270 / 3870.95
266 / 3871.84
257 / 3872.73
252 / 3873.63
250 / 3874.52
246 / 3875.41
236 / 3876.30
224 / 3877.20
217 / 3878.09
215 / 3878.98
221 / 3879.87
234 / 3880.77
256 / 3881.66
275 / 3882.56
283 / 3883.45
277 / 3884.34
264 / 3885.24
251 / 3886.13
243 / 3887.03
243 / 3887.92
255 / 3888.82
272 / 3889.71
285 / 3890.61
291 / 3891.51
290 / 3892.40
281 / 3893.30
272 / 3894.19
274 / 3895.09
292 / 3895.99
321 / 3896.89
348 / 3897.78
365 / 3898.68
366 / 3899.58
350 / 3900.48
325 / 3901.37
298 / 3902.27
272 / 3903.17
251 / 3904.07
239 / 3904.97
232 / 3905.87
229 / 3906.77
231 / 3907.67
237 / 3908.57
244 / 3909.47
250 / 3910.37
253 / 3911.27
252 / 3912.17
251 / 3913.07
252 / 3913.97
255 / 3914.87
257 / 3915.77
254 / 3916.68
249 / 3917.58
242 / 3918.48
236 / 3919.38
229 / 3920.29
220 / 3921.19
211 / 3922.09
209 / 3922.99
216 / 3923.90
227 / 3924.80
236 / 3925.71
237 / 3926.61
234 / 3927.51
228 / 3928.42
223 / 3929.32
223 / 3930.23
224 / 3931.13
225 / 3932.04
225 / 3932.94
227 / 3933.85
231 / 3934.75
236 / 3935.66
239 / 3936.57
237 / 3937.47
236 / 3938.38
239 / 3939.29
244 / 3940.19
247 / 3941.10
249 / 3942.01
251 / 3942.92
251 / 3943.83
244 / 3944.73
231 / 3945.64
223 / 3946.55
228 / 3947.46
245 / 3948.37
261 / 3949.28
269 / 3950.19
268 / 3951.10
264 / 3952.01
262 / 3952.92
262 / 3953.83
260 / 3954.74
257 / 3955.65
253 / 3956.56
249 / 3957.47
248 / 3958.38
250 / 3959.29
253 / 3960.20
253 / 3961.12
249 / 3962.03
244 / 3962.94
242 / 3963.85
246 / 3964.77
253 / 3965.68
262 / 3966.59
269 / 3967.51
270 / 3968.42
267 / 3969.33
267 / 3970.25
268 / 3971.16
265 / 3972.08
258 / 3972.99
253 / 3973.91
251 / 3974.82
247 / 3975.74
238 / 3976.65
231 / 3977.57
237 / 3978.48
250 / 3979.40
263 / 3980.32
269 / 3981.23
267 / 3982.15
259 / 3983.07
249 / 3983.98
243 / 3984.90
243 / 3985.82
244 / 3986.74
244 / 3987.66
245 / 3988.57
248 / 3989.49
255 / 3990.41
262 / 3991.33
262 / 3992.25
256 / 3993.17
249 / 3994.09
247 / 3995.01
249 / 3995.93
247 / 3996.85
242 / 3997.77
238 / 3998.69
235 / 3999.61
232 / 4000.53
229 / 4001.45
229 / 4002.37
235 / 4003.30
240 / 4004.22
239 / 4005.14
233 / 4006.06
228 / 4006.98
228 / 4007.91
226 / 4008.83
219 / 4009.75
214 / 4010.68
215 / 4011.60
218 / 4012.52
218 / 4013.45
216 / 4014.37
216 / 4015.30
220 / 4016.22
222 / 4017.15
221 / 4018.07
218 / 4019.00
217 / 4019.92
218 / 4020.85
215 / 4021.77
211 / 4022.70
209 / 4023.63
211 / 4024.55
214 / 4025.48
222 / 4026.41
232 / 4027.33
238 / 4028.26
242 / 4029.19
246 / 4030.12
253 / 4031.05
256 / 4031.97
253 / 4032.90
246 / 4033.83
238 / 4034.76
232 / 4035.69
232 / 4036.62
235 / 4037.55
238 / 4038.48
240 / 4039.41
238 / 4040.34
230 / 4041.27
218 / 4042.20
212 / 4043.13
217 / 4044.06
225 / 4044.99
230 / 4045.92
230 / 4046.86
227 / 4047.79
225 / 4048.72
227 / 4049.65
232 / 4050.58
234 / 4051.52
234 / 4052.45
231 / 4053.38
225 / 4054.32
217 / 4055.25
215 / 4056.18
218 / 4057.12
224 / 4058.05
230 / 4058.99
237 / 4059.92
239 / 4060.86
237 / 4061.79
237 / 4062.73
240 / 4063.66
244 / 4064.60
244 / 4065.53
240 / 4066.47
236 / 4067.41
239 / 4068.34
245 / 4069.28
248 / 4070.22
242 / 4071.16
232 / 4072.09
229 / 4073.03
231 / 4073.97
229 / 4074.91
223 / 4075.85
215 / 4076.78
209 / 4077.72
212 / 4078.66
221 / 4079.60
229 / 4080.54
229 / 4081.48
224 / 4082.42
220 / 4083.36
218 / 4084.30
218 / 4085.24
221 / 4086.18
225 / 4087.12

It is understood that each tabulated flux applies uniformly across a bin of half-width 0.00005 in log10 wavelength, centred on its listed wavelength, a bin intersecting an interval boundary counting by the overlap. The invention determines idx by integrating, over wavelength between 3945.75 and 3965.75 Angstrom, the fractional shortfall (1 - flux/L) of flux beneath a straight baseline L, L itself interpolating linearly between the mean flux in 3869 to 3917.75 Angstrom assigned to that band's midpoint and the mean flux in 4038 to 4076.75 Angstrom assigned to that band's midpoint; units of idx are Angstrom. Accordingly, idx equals 0.1 Angstrom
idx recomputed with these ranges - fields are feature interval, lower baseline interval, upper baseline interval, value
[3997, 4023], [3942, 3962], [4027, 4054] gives 1.6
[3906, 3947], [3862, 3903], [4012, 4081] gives 2.9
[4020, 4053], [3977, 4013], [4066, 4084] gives 0.7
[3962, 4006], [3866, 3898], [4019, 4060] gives -1.9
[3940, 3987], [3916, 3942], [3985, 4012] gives -3.4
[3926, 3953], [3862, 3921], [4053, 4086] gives 1.1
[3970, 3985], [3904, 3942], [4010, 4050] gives -1.5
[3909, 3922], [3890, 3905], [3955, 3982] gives 2.0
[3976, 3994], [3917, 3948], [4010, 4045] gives -1.7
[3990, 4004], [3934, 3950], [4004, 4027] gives -1.2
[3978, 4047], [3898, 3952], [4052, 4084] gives 0.7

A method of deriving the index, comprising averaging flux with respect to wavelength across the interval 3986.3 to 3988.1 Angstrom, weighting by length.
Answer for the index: 244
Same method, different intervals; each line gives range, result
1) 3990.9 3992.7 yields 262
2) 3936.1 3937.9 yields 238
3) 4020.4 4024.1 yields 214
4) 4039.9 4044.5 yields 223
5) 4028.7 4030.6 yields 243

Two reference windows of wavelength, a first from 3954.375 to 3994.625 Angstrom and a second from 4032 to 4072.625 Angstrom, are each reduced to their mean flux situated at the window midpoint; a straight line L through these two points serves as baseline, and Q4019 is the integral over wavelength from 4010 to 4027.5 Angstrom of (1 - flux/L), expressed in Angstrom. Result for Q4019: 1.8 Angstrom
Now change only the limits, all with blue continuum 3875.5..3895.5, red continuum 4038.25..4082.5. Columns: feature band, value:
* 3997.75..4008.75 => 0.24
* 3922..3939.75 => 1.52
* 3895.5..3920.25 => -1.74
